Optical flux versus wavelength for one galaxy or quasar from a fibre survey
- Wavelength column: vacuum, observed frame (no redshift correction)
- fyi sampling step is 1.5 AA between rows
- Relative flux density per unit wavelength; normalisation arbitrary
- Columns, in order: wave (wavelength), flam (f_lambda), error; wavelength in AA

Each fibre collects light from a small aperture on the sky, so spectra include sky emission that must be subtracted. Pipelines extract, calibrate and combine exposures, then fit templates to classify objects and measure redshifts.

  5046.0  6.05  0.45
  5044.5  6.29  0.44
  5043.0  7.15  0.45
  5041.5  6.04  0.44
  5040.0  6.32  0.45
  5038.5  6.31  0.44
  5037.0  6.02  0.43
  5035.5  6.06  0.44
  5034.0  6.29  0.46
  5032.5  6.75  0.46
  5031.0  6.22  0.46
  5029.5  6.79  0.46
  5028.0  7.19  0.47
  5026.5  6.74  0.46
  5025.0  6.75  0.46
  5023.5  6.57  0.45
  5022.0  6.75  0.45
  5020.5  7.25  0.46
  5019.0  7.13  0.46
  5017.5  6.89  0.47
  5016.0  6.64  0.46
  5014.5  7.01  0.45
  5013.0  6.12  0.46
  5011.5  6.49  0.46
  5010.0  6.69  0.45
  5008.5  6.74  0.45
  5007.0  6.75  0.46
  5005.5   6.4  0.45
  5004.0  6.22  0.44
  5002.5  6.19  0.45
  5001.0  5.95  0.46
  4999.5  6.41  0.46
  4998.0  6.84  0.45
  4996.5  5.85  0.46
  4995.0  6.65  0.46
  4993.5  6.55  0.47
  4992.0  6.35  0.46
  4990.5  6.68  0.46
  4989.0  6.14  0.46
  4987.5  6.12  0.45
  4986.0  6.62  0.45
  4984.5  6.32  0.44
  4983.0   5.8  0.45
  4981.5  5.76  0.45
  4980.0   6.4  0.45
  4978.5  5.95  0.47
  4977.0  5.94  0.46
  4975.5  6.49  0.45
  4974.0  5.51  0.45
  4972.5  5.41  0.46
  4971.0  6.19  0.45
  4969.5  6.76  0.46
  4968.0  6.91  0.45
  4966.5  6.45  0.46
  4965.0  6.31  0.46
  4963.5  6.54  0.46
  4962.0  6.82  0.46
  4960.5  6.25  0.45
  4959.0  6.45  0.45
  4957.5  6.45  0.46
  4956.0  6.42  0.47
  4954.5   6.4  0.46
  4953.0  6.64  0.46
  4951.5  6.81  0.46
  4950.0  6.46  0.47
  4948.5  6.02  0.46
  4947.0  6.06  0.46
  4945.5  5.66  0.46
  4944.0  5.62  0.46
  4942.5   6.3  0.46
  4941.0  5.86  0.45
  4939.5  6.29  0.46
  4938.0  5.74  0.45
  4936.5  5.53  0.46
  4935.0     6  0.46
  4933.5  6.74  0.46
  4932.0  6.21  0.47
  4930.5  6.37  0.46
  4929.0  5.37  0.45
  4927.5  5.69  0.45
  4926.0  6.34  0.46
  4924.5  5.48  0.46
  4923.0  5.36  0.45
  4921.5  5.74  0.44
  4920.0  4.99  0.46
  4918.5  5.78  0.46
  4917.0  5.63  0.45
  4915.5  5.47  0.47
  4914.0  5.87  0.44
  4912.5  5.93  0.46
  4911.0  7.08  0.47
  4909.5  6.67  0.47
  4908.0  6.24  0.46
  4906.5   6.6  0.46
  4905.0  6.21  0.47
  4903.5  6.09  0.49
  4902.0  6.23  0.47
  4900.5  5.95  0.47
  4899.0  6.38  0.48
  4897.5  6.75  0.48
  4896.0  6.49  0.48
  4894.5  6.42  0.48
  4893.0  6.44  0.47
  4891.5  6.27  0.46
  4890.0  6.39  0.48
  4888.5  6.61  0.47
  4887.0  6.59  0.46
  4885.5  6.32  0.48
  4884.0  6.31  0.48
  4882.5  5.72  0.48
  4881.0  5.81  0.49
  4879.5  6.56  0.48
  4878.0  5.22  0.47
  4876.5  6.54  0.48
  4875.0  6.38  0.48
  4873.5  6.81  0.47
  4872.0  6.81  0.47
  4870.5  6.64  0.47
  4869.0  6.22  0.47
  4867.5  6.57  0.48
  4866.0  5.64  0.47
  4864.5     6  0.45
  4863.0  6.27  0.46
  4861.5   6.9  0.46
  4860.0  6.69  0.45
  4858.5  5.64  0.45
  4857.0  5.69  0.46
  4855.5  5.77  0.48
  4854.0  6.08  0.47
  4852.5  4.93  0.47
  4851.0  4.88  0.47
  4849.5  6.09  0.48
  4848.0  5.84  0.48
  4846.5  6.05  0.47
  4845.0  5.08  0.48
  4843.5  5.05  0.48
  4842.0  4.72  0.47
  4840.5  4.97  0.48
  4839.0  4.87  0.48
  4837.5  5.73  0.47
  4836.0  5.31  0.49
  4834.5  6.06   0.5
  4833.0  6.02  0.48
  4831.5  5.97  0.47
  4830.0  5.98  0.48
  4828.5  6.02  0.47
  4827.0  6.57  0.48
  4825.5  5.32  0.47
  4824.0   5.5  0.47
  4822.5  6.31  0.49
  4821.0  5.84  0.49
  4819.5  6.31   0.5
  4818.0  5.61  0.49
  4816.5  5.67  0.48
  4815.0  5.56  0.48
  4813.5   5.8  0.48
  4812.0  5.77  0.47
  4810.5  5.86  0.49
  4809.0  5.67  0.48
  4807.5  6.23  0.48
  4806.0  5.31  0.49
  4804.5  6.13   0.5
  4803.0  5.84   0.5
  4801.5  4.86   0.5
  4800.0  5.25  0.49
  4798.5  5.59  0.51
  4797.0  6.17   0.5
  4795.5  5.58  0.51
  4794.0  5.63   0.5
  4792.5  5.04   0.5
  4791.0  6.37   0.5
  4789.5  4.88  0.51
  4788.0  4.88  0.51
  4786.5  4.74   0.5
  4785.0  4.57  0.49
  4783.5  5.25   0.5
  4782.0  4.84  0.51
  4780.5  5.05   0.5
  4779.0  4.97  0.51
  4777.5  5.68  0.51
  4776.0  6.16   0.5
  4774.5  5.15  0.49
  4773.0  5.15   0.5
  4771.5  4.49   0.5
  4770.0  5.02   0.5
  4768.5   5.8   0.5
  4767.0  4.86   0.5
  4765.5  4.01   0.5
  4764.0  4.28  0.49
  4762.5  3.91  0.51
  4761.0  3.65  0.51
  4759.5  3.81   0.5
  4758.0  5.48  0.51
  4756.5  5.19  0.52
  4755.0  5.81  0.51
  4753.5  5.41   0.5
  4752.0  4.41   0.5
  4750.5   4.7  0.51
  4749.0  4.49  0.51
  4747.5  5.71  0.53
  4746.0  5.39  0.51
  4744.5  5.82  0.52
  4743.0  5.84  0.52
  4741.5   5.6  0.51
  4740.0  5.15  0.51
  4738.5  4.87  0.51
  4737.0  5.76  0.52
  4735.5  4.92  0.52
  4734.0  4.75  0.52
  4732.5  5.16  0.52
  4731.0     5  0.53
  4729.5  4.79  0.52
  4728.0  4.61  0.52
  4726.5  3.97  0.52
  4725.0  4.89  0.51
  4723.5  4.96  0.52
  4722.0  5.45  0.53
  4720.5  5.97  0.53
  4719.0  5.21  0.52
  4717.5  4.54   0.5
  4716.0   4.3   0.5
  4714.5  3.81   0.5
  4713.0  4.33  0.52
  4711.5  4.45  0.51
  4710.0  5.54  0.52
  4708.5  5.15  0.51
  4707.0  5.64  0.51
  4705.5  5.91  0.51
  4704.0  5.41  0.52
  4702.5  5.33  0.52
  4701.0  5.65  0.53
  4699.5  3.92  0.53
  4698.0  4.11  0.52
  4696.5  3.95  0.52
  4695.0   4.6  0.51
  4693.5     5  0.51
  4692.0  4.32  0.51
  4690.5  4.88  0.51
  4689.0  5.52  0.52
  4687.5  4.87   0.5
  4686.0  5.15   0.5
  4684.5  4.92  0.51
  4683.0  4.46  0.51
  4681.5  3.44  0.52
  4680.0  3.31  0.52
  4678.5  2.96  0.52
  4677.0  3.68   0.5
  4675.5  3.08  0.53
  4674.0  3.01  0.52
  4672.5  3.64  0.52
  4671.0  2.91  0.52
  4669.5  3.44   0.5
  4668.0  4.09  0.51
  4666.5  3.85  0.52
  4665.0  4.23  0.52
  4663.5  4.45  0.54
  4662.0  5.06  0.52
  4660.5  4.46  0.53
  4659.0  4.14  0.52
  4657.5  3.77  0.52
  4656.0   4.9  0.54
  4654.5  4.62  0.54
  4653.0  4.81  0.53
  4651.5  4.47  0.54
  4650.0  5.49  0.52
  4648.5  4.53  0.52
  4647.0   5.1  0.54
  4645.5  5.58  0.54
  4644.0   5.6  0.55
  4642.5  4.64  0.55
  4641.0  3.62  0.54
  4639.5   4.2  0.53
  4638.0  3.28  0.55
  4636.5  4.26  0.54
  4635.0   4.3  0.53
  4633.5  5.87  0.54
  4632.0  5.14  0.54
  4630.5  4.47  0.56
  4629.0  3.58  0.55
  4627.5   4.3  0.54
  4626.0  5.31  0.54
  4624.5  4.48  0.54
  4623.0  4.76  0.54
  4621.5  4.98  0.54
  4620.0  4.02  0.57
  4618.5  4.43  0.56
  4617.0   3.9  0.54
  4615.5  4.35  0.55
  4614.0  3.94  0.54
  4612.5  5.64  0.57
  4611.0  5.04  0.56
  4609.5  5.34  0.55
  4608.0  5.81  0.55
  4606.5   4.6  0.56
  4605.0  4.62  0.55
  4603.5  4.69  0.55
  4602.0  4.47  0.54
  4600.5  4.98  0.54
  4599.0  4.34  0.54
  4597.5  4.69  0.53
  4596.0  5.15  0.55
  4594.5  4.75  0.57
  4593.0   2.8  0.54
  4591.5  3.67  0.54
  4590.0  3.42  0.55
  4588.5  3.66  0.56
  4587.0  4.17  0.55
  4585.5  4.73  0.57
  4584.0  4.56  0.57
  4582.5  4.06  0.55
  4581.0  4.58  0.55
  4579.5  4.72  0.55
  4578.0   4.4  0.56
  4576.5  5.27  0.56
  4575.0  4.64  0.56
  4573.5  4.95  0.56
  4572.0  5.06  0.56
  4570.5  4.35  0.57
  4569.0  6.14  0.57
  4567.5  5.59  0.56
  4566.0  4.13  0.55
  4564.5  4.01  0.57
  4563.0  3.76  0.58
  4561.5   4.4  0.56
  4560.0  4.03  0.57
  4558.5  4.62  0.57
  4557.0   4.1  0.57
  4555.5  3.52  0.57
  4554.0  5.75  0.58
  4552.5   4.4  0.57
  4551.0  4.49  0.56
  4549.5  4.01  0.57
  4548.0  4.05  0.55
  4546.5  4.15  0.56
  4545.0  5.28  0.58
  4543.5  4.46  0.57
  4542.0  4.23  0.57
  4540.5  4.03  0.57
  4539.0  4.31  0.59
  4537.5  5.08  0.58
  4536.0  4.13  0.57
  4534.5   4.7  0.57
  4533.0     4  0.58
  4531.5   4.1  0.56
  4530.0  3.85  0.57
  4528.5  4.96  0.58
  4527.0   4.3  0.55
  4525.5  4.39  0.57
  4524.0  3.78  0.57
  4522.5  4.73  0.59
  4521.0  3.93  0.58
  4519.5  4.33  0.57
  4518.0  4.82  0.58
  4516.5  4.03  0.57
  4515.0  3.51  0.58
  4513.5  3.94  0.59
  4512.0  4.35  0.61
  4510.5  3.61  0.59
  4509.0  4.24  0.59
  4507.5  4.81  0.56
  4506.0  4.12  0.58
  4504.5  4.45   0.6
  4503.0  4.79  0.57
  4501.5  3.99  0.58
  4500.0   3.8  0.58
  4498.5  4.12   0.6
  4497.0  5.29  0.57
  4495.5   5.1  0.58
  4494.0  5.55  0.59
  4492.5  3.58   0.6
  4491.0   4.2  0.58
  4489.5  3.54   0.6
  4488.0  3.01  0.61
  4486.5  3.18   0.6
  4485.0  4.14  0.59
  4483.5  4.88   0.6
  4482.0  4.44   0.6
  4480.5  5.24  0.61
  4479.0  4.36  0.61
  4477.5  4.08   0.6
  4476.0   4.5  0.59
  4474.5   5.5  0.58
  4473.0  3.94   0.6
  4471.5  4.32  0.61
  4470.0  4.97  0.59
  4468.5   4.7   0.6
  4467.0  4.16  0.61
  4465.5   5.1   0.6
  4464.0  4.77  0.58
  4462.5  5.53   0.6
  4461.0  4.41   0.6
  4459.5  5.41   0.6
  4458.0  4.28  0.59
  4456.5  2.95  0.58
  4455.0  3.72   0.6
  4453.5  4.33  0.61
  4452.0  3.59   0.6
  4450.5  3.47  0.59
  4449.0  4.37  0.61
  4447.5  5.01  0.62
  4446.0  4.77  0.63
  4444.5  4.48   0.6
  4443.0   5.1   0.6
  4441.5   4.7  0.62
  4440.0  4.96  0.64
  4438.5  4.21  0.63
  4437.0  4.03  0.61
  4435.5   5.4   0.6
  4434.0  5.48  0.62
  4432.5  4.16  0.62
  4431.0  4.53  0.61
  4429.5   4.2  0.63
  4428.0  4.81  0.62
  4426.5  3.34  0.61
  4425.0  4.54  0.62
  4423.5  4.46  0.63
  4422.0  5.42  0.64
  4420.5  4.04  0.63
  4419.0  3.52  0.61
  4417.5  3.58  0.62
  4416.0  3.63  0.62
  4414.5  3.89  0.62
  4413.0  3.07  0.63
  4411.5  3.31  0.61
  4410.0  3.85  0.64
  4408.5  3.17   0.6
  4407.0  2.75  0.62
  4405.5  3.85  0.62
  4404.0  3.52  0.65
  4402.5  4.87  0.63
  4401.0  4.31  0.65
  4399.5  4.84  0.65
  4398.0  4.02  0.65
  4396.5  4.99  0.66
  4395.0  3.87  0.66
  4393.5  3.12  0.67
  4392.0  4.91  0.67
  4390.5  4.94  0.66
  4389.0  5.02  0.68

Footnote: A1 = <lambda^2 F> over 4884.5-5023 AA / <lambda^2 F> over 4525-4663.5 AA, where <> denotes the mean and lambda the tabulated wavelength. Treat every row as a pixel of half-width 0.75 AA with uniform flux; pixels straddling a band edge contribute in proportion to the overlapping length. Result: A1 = 1.61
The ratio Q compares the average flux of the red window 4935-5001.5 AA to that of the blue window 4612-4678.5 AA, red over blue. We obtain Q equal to 1.4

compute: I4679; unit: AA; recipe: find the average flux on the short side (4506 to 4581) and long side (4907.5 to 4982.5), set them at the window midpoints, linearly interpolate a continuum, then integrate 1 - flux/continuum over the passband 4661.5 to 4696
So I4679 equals 6.0 AA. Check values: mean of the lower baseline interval 4.42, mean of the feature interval 4.12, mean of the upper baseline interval 6.11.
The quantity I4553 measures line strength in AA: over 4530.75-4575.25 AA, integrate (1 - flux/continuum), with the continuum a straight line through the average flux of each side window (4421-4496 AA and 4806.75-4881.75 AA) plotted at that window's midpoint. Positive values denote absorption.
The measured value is 3.0 AA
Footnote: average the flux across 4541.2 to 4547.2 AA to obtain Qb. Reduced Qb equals 4.53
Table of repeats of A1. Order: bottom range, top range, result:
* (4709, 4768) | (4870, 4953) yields 1.35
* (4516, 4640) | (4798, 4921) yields 1.50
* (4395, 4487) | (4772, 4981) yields 1.66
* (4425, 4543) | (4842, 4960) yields 1.66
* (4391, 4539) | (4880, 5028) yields 1.80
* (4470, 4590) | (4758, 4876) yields 1.43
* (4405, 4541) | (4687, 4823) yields 1.36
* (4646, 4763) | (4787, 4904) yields 1.34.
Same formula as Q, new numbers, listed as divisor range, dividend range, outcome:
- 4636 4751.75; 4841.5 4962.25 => 1.31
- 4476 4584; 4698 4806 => 1.16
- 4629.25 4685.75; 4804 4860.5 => 1.34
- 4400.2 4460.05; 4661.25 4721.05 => 1.07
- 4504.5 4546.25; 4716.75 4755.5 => 1.19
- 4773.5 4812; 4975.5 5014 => 1.16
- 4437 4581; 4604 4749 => 1.05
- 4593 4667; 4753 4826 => 1.15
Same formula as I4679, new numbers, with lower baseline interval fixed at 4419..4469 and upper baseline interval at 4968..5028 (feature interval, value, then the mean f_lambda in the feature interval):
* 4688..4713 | 2.1 AA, 4.94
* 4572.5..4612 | 3.6 AA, 4.55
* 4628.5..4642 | 2.2 AA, 4.32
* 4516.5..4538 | 1.9 AA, 4.34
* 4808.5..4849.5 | 1.0 AA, 5.69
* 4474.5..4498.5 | 1.4 AA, 4.37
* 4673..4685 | 3.9 AA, 3.58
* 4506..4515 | 1.1 AA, 4.13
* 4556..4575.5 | 1.3 AA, 4.58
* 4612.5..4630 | 2.3 AA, 4.42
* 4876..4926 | -0.3 AA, 6.13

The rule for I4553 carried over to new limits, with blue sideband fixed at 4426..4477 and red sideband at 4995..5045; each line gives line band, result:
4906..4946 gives 1.7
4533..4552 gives 1.7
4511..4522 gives 1.4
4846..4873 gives -0.3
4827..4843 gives 0.7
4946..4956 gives -0.1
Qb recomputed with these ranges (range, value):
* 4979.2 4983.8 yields 5.99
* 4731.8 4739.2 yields 5.09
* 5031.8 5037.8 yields 6.28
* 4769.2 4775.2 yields 4.96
